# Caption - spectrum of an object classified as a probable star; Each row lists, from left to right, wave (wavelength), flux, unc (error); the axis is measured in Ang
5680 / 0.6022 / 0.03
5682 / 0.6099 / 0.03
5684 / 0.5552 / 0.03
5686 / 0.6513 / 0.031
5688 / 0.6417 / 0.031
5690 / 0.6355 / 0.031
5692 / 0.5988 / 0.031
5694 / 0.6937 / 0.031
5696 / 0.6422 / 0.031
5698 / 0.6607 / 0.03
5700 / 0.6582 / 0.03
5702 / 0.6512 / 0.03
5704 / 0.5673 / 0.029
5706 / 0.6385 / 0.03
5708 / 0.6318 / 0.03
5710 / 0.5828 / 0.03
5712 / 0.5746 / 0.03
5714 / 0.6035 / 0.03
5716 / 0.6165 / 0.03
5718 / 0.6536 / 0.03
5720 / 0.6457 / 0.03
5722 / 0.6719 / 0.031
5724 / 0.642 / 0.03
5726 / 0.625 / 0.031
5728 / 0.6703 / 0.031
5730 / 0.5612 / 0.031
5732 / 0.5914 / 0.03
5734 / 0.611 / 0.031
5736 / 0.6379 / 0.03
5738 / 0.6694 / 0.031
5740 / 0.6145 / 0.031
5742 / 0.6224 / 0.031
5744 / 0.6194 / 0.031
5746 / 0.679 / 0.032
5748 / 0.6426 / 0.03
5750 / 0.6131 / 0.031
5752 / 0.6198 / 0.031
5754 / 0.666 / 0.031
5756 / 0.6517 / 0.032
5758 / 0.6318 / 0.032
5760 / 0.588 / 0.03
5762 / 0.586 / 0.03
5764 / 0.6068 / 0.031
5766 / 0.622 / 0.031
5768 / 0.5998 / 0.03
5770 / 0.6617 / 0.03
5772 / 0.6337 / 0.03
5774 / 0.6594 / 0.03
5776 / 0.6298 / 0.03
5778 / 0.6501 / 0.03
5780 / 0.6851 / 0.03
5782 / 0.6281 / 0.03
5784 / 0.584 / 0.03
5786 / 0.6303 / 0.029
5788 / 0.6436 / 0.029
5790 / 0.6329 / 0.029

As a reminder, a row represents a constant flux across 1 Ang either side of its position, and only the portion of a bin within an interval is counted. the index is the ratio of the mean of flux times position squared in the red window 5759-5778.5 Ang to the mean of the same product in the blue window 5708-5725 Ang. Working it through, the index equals 1.02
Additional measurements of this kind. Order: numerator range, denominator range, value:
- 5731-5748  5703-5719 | 1.05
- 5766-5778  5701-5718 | 1.07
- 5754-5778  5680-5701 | 1.02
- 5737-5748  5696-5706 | 1.02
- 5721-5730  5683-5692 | 1.05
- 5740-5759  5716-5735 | 1.02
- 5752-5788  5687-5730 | 1.02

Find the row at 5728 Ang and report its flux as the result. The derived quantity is 0.6703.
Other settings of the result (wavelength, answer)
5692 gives 0.5988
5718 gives 0.6536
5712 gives 0.5746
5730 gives 0.5612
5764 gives 0.6068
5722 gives 0.6719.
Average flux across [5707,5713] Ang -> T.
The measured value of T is 0.596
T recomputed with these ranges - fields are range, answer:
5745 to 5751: 0.645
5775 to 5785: 0.635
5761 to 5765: 0.596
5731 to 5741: 0.625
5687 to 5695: 0.642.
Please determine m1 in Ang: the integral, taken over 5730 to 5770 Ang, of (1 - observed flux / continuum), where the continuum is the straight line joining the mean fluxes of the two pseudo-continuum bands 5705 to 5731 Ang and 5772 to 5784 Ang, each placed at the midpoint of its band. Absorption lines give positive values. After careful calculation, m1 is 0.7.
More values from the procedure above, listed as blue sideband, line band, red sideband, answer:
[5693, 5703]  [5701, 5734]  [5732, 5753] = 1.41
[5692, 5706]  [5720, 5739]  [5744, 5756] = 0.31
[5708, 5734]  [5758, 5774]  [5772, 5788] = 0.40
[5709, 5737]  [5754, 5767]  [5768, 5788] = 0.29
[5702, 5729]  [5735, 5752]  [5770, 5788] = -0.12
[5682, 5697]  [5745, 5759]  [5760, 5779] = -0.38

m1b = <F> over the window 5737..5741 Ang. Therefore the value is 0.642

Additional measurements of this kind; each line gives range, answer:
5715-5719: 0.635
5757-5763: 0.602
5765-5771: 0.628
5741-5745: 0.621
